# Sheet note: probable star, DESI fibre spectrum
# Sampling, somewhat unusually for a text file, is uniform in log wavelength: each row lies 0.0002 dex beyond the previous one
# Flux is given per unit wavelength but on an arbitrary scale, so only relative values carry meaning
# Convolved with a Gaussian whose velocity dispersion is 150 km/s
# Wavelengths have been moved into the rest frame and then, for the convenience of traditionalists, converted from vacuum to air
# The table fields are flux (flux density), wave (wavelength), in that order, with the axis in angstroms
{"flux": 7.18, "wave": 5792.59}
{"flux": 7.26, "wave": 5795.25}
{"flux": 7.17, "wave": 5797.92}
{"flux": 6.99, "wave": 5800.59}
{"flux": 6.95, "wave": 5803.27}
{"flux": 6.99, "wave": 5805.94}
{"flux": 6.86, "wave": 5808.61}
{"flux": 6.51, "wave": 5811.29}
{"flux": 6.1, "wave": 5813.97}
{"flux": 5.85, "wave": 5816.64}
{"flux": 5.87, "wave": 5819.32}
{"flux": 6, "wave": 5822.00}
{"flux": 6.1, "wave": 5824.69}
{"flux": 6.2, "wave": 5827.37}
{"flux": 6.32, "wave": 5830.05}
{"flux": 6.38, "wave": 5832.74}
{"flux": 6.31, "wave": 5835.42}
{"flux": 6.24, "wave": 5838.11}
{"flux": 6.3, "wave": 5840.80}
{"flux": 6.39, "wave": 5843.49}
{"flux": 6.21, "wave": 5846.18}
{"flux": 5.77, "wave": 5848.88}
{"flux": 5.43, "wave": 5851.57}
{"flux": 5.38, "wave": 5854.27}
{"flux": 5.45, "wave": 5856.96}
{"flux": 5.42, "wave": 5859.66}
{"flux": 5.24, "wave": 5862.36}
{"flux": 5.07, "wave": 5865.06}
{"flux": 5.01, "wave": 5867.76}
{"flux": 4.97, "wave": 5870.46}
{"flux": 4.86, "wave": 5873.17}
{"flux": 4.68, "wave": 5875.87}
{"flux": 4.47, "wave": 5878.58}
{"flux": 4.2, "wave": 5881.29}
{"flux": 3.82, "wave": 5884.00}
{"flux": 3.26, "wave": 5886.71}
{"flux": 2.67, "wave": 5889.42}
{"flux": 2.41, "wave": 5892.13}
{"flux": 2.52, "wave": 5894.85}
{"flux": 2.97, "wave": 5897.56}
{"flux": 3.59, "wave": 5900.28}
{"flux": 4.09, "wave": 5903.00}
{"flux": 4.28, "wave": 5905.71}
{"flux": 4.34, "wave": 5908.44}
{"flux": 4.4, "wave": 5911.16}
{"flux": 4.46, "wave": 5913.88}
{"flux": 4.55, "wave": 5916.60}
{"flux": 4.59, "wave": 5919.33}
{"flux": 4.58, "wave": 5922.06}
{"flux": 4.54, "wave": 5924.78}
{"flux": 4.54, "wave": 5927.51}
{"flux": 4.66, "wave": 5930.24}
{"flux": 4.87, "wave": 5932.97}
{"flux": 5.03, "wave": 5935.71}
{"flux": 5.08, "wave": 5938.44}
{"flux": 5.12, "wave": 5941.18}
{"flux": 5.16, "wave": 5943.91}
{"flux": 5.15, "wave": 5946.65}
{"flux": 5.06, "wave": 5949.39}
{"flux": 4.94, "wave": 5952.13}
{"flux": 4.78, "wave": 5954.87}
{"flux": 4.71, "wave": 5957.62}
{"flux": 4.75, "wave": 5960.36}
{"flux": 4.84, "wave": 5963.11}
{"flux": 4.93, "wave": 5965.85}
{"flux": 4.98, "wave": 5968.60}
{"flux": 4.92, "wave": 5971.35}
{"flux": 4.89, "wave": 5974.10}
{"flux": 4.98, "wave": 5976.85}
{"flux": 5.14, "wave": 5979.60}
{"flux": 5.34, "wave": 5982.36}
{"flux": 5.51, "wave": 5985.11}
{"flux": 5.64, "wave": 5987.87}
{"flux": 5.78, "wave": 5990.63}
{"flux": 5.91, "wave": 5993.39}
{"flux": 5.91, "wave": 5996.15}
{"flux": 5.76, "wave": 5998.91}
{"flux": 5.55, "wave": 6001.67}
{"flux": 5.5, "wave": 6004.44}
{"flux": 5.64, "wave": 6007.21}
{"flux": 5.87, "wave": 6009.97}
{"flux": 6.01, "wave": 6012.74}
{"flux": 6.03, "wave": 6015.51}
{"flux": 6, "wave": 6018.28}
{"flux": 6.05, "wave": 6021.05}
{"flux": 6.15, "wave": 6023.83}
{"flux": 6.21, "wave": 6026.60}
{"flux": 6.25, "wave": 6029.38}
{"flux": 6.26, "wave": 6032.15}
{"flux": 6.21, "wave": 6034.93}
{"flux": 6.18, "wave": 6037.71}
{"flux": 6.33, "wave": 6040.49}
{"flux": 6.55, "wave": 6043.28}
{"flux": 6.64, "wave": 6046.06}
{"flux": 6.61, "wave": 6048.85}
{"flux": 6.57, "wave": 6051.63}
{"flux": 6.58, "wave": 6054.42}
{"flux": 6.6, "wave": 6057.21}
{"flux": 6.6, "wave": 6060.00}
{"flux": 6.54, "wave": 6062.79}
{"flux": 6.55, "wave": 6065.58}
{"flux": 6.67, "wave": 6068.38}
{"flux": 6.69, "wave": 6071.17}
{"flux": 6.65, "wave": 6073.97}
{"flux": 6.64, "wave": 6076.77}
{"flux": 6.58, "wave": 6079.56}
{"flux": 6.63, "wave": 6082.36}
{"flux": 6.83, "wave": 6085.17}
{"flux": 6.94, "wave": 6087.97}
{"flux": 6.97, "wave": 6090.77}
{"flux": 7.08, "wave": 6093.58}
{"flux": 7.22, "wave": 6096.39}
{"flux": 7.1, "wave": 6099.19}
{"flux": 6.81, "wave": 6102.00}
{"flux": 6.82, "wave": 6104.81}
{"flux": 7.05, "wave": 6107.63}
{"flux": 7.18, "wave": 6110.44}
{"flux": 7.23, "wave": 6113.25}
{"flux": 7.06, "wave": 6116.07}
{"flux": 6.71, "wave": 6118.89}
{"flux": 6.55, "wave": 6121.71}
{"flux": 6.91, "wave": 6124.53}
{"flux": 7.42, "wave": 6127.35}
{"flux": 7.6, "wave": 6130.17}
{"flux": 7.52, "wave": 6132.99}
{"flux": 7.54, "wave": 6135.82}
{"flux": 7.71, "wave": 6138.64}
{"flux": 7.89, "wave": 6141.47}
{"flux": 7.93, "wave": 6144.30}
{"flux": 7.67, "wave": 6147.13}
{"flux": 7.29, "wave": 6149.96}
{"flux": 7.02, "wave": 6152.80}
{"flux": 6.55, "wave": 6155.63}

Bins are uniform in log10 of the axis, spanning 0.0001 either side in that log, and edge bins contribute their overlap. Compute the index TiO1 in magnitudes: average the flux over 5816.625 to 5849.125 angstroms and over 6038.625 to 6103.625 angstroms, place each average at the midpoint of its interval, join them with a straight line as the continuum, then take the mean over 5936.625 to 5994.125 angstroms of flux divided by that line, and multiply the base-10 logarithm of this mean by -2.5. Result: 0.26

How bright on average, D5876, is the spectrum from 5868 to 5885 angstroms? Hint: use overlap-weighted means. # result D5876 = 4.55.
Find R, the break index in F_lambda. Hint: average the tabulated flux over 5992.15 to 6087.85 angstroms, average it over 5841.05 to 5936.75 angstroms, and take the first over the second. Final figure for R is 1.38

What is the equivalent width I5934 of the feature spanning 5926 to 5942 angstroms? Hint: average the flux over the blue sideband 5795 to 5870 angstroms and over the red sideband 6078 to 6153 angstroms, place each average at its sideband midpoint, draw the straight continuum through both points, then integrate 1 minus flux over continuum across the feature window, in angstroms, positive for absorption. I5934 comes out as 4.0 angstroms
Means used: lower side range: 6.1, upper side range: 7.16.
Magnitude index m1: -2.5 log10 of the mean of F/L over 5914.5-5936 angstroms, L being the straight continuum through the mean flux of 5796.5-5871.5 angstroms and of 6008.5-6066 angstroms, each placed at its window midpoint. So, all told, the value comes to 0.31 mag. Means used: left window 6.06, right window 6.32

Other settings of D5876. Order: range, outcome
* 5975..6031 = 5.76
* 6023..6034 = 6.22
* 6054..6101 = 6.76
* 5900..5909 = 4.11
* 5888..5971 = 4.43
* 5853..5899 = 4.25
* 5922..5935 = 4.66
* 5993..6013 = 5.75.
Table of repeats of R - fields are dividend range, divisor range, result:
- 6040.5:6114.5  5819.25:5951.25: 1.39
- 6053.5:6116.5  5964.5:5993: 1.30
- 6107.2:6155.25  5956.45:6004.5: 1.38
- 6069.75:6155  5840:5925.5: 1.56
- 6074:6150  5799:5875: 1.20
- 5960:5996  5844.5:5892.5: 1.10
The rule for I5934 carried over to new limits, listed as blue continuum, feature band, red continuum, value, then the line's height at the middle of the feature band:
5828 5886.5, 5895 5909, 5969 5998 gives 4.4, 5.39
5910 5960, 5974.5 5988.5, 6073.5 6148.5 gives 0.4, 5.41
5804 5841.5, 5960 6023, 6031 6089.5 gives 9.7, 6.49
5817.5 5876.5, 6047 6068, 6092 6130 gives 0.6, 6.76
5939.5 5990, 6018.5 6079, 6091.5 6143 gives -2.1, 6.23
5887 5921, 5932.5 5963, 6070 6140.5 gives -3.6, 4.45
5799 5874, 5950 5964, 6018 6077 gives 3.2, 6.24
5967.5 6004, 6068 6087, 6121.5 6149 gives 0.1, 6.7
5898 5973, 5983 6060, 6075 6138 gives -3.0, 5.86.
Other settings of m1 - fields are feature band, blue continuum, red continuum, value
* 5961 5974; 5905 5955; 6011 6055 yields 0.09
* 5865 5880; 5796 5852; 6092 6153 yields 0.32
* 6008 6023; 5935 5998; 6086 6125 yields -0.03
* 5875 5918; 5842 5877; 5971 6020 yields 0.39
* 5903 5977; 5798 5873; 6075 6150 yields 0.33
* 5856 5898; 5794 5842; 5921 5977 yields 0.35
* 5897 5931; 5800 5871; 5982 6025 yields 0.35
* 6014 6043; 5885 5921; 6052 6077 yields -0.04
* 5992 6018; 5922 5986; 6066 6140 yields -0.03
